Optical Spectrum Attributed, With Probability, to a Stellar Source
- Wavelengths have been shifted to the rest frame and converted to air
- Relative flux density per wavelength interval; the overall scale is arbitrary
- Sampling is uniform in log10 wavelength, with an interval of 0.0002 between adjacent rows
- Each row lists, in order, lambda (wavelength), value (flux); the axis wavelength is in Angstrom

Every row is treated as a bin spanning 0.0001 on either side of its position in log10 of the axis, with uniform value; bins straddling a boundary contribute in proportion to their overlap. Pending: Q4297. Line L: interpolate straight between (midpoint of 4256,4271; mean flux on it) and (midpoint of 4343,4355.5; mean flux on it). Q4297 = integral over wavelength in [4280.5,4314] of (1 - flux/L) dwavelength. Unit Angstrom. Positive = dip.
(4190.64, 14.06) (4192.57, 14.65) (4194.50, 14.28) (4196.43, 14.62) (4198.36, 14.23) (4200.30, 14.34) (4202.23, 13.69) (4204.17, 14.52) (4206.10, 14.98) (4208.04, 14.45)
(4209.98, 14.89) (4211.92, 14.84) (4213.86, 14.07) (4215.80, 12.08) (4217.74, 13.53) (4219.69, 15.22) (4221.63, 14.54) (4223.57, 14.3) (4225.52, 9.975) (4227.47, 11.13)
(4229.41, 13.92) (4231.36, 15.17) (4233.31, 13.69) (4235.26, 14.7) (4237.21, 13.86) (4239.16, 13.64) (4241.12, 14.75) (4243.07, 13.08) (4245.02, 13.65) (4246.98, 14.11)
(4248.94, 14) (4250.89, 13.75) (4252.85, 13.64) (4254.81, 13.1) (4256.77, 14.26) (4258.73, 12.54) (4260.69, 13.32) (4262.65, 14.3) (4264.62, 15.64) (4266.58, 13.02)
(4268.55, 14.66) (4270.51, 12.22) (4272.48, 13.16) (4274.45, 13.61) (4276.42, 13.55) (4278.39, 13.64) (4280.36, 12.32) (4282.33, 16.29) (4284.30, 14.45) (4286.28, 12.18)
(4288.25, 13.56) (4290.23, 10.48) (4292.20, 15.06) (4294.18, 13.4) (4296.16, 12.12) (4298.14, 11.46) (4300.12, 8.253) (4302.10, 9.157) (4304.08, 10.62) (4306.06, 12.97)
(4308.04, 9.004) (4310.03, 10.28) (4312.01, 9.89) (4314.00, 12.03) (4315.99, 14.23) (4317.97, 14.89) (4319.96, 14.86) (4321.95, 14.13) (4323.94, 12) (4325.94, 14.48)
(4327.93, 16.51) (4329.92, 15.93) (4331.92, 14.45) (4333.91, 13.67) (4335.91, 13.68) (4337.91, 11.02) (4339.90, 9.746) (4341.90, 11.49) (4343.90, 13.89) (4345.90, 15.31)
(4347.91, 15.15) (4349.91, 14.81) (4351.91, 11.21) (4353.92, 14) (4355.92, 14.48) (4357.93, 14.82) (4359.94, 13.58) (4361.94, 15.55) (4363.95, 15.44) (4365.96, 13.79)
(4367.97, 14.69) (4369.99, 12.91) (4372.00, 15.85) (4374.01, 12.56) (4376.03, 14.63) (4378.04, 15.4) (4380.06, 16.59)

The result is 5.0 Angstrom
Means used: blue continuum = 13.8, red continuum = 14.1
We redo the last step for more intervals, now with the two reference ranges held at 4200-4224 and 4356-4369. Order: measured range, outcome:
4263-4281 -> 1.03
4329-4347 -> 1.64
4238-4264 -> 1.14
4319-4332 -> -0.09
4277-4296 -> 1.34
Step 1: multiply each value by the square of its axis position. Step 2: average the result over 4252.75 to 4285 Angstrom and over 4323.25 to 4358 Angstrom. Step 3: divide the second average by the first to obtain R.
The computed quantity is 1.0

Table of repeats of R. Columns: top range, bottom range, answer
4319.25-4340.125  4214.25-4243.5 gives 1.06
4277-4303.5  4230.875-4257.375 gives 0.91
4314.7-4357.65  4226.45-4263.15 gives 1.05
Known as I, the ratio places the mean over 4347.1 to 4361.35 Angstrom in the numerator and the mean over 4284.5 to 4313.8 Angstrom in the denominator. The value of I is 1.23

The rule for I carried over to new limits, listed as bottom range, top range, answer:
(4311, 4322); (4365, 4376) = 1.06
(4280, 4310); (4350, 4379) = 1.18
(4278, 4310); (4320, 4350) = 1.14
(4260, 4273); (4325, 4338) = 1.05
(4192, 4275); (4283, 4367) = 0.94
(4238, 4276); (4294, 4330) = 0.90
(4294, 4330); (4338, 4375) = 1.12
